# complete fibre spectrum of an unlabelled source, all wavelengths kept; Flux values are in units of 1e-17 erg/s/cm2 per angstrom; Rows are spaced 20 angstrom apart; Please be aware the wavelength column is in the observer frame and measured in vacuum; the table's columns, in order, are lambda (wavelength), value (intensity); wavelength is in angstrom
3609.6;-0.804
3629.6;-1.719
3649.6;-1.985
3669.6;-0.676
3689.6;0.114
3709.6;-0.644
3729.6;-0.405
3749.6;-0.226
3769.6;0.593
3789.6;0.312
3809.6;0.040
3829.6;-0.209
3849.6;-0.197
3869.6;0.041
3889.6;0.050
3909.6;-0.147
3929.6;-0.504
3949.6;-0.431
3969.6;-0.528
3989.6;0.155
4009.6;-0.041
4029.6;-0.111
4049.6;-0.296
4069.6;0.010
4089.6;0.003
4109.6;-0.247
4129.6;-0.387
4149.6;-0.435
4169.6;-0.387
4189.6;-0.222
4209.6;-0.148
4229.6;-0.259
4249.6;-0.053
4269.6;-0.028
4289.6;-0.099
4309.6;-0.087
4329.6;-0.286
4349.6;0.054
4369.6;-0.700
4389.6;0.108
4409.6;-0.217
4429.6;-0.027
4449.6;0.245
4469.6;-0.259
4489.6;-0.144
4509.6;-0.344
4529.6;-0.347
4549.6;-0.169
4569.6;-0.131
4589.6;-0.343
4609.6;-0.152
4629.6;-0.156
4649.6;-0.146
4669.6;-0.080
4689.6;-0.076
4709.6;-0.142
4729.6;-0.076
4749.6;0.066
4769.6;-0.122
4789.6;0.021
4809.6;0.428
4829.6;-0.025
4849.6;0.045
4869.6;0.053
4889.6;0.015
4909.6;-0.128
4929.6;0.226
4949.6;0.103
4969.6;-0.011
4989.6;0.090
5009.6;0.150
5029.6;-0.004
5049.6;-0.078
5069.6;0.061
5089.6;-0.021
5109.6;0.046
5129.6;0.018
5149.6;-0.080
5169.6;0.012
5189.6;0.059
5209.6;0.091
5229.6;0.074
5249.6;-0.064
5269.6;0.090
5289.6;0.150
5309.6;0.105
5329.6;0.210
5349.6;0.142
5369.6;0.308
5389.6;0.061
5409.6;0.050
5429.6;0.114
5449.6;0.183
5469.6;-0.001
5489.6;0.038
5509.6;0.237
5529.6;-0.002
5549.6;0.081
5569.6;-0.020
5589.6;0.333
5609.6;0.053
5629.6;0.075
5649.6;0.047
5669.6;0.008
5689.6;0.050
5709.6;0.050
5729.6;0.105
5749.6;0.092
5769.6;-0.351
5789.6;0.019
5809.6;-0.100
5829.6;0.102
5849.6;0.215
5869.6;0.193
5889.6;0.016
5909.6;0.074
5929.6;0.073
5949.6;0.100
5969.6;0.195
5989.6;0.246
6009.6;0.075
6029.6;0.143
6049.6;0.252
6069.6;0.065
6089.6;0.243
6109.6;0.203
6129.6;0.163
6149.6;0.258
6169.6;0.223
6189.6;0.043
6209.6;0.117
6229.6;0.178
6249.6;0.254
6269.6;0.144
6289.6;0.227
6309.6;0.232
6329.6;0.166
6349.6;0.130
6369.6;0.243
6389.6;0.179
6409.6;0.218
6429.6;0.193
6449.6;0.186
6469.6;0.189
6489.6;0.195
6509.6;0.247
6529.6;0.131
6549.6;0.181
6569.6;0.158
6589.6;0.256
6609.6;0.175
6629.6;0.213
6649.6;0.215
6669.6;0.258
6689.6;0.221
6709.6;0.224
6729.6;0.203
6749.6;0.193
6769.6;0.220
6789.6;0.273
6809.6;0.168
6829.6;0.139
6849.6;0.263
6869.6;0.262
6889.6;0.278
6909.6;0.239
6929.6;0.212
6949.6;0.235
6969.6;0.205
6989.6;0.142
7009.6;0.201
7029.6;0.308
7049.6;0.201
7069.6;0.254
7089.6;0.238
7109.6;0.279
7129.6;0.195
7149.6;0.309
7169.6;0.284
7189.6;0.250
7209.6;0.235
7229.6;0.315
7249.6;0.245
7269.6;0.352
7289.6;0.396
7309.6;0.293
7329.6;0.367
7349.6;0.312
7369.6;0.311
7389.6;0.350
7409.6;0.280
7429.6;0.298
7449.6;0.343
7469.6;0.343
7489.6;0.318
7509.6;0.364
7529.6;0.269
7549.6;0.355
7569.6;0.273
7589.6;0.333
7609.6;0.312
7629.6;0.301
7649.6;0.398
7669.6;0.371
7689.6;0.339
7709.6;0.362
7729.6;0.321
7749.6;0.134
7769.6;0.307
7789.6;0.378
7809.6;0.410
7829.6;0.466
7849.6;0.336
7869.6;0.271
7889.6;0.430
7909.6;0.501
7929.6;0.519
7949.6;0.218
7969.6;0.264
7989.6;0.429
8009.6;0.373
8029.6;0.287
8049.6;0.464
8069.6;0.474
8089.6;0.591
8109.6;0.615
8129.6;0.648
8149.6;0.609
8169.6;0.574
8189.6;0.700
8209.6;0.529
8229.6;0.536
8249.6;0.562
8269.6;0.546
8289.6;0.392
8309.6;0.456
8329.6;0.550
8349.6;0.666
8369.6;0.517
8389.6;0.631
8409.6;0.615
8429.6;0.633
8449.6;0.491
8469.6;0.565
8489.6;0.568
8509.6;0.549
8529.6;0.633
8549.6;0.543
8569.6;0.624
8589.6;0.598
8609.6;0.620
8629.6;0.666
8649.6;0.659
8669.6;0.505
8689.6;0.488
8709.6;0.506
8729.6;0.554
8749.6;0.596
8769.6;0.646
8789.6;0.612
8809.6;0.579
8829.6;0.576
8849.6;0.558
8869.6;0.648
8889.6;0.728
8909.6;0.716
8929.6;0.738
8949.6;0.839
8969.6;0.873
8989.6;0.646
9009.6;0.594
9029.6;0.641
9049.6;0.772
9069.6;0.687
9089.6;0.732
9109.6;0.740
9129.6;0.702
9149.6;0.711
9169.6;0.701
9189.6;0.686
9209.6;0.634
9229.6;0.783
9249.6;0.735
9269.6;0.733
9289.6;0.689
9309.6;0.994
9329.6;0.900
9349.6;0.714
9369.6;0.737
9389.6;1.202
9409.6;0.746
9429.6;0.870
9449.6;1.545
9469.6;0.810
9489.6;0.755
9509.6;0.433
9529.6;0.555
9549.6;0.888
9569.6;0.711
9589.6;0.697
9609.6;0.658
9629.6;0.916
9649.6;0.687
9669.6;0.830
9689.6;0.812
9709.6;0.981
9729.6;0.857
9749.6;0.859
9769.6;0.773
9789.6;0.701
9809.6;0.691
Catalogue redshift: 1.022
